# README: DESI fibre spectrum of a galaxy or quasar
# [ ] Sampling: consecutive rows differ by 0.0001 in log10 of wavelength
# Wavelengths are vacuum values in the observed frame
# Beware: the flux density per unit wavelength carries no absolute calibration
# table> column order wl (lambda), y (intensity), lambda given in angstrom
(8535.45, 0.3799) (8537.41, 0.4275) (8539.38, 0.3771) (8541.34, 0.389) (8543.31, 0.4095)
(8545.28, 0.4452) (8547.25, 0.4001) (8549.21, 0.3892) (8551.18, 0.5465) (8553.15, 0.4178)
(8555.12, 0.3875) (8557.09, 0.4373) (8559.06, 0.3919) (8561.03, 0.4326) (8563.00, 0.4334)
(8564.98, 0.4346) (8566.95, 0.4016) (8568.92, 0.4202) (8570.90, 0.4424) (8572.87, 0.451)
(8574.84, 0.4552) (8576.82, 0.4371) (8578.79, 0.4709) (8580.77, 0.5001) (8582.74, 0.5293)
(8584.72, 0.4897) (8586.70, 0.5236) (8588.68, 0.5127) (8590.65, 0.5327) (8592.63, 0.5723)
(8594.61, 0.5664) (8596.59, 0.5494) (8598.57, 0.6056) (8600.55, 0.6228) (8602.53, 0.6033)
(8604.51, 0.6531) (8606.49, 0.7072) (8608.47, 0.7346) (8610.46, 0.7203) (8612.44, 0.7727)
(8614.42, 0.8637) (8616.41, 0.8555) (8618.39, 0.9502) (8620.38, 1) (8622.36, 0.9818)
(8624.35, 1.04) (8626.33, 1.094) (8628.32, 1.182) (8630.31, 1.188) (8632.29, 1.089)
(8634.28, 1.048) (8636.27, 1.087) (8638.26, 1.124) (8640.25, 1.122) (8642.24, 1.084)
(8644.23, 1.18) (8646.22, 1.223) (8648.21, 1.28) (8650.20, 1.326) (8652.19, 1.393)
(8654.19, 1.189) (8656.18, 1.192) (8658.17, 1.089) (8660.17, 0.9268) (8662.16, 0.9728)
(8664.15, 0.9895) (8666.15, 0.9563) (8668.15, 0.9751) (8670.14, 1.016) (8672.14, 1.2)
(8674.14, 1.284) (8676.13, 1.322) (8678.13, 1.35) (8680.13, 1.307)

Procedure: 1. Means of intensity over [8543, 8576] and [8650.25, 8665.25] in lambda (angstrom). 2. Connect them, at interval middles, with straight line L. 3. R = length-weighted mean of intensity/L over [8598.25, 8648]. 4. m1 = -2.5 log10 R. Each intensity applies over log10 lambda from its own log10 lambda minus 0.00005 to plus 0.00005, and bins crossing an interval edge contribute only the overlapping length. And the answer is -0.077 mag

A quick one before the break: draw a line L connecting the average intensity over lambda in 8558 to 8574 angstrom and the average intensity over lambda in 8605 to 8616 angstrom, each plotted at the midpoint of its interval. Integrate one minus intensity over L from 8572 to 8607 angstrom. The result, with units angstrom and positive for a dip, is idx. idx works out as 3.5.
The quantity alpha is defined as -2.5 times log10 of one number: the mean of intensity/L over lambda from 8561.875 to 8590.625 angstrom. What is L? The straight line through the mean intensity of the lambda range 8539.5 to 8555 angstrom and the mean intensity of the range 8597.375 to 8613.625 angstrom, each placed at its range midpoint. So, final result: 0.18 mag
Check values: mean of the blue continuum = 0.423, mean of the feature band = 0.467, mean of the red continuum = 0.678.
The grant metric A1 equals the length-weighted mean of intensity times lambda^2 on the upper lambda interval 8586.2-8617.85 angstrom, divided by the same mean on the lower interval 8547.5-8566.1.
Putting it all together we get 1.55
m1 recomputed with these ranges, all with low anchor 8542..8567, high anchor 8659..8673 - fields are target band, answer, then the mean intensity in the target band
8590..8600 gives 0.12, 0.569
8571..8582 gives 0.17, 0.463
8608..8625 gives -0.18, 0.881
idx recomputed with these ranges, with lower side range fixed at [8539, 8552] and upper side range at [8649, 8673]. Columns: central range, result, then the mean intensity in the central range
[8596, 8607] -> 1.9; 0.623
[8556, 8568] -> 2.3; 0.422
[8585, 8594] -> 2.0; 0.533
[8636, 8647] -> -1.7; 1.14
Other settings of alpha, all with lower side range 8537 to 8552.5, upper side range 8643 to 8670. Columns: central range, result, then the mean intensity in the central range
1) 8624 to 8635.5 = -0.16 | 1.11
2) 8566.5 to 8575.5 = 0.33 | 0.435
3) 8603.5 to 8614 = 0.14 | 0.726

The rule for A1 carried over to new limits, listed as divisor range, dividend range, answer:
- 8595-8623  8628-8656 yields 1.58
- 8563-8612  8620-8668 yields 2.09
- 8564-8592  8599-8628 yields 1.78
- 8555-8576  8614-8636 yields 2.45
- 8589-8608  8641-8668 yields 1.91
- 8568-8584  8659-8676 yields 2.32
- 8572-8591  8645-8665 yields 2.41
